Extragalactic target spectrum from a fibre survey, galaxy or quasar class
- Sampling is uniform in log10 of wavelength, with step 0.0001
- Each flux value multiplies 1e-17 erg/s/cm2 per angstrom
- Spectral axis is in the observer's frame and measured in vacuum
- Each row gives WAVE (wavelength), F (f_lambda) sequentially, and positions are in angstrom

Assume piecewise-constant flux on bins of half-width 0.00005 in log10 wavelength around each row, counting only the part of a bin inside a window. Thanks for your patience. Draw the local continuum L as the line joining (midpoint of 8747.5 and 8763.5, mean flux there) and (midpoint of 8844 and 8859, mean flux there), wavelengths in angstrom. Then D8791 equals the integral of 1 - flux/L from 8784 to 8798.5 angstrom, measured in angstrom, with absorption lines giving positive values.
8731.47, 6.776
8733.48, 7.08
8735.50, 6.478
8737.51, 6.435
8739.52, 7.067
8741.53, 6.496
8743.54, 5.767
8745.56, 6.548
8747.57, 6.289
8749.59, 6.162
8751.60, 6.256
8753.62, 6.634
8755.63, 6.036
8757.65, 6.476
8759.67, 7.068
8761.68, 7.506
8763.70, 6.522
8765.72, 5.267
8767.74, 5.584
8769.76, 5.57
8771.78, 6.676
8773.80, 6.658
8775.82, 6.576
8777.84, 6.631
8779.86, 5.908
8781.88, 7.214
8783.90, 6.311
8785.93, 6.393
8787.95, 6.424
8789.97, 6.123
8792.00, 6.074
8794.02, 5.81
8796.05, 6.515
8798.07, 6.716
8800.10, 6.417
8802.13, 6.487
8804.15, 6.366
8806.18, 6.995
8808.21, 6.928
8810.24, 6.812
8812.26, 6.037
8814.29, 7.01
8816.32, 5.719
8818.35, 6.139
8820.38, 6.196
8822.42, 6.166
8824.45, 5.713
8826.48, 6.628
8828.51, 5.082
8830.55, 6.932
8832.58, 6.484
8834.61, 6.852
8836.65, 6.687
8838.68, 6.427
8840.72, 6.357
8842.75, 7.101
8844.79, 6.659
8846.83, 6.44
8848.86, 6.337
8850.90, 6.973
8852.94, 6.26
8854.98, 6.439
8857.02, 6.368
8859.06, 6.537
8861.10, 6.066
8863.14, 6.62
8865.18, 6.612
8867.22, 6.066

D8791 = 0.6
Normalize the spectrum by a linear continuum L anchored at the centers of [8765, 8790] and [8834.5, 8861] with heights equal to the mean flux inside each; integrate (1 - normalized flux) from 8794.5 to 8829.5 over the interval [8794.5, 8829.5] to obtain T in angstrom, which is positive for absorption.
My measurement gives 0.3 angstrom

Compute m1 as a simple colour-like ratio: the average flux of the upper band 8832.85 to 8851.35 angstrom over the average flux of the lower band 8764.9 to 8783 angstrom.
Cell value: 1.1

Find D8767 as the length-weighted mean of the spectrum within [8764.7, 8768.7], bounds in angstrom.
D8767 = 5.42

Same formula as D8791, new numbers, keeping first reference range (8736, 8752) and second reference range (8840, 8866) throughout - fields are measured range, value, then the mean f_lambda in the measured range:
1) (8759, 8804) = 0.4 angstrom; 6.38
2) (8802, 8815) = -0.4 angstrom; 6.67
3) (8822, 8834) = 0.6 angstrom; 6.19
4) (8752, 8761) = -0.2 angstrom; 6.57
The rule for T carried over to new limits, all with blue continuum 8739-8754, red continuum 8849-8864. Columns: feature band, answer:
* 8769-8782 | -0.1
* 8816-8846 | 0.4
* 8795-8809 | -0.5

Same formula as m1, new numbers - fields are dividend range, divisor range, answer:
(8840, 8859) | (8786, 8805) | 1.03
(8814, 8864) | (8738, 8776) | 1.00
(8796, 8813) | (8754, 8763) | 0.98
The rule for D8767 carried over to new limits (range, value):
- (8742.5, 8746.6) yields 6.16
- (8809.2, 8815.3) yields 6.63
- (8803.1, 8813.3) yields 6.63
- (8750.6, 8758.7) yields 6.35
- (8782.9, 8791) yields 6.31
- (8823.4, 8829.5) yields 5.82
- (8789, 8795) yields 6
